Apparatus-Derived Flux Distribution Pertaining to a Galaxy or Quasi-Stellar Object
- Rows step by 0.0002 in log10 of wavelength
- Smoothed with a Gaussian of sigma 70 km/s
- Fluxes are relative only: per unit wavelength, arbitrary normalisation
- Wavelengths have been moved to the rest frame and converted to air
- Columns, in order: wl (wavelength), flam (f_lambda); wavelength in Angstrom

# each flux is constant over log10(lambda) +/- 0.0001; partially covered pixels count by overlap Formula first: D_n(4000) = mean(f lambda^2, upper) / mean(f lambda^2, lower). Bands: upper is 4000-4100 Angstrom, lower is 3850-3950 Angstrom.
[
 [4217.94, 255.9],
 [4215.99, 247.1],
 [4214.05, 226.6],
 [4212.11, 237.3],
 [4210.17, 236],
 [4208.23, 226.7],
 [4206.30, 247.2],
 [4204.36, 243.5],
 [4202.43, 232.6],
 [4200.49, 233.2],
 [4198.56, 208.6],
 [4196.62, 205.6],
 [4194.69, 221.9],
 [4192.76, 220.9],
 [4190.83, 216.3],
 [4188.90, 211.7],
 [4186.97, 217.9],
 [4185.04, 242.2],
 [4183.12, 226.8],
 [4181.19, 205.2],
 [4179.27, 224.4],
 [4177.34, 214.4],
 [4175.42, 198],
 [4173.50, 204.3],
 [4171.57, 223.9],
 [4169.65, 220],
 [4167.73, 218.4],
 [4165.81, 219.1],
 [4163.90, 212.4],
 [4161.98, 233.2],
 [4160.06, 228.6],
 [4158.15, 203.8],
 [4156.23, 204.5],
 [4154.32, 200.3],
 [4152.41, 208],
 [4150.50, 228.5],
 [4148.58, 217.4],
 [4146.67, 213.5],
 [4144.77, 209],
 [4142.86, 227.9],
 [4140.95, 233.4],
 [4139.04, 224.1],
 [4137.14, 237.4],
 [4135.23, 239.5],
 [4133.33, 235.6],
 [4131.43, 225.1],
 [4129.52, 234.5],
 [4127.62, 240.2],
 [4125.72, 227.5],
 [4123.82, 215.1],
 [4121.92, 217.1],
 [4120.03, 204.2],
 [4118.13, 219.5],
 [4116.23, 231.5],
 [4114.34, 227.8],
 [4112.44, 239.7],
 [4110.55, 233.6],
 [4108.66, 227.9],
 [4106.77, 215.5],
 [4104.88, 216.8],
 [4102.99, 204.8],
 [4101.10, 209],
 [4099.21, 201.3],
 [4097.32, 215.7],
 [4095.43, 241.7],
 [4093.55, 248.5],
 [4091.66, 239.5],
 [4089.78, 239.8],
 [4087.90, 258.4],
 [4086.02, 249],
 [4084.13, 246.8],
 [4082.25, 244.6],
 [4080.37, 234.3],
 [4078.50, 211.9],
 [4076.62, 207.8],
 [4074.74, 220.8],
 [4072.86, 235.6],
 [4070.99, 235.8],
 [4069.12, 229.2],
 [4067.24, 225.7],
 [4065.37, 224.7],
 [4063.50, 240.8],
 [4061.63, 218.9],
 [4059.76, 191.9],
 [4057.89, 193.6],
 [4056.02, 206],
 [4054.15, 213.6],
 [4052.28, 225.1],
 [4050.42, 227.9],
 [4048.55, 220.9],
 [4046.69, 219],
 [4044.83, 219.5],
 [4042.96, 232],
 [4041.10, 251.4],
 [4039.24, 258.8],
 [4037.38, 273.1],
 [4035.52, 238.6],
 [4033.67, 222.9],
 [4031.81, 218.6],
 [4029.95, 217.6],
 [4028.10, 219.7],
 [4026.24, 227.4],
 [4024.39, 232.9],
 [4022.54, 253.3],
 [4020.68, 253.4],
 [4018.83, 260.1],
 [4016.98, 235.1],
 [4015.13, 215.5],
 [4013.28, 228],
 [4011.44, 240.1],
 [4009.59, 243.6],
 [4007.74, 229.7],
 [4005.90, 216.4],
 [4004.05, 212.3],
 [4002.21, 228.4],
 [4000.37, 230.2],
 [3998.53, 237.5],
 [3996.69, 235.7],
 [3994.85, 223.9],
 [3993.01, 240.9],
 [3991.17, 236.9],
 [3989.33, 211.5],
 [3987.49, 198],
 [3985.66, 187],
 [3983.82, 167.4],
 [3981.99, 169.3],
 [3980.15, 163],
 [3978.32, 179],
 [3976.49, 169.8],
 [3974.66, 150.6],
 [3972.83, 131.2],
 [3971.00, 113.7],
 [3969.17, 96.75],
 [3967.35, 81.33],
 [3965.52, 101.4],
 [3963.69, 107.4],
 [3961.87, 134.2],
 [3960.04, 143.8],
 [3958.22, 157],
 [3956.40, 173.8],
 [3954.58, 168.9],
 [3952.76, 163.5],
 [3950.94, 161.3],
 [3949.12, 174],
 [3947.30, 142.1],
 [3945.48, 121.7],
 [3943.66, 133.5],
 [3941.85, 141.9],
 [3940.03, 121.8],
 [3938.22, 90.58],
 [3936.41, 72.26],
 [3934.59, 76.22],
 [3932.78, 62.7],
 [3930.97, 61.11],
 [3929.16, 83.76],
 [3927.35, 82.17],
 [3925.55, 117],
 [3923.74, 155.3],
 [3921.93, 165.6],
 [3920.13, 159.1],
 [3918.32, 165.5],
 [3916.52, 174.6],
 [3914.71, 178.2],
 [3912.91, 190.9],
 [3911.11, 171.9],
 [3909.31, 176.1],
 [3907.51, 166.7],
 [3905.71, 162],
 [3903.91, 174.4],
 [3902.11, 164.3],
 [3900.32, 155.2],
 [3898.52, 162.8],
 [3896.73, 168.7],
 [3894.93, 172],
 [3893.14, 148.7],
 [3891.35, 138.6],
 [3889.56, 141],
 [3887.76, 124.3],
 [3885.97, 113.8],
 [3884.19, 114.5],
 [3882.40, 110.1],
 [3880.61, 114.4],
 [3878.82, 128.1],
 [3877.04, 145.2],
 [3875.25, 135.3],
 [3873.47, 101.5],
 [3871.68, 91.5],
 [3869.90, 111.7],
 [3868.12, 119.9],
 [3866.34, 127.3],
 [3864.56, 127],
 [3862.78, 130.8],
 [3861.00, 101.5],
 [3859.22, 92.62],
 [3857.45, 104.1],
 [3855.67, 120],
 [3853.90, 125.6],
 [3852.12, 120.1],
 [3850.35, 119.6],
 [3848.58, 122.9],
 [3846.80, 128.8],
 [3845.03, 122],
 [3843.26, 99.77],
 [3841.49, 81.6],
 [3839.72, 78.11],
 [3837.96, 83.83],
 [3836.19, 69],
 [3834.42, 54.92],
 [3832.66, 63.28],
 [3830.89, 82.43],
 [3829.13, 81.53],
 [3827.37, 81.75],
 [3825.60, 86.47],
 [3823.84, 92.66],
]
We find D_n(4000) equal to 1.89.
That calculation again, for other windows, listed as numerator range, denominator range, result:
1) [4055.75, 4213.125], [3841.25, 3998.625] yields 1.76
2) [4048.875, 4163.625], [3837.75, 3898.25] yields 2.10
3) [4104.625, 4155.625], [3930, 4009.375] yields 1.52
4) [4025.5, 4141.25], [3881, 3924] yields 1.60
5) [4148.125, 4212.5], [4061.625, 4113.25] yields 1.00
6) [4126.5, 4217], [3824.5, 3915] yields 2.10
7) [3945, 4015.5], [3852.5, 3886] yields 1.63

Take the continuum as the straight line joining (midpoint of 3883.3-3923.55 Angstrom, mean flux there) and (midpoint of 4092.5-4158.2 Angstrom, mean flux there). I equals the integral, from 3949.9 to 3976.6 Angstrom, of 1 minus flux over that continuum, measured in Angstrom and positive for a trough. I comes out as 6.0 Angstrom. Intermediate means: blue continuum 159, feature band 136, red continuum 223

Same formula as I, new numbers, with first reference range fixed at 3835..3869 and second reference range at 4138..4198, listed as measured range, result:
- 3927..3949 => 5.8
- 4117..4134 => -1.8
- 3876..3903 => -4.0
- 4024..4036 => -3.9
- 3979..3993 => -3.5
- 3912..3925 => -3.7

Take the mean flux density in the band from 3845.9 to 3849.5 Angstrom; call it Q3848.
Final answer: 126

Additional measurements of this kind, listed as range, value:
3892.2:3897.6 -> 163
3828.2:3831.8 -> 81.9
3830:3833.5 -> 73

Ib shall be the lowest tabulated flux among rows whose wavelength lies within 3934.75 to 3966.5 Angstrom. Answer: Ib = 72.26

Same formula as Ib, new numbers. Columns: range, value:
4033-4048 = 219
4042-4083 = 191.9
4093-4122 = 201.3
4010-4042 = 215.5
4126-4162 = 200.3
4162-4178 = 198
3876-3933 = 61.11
